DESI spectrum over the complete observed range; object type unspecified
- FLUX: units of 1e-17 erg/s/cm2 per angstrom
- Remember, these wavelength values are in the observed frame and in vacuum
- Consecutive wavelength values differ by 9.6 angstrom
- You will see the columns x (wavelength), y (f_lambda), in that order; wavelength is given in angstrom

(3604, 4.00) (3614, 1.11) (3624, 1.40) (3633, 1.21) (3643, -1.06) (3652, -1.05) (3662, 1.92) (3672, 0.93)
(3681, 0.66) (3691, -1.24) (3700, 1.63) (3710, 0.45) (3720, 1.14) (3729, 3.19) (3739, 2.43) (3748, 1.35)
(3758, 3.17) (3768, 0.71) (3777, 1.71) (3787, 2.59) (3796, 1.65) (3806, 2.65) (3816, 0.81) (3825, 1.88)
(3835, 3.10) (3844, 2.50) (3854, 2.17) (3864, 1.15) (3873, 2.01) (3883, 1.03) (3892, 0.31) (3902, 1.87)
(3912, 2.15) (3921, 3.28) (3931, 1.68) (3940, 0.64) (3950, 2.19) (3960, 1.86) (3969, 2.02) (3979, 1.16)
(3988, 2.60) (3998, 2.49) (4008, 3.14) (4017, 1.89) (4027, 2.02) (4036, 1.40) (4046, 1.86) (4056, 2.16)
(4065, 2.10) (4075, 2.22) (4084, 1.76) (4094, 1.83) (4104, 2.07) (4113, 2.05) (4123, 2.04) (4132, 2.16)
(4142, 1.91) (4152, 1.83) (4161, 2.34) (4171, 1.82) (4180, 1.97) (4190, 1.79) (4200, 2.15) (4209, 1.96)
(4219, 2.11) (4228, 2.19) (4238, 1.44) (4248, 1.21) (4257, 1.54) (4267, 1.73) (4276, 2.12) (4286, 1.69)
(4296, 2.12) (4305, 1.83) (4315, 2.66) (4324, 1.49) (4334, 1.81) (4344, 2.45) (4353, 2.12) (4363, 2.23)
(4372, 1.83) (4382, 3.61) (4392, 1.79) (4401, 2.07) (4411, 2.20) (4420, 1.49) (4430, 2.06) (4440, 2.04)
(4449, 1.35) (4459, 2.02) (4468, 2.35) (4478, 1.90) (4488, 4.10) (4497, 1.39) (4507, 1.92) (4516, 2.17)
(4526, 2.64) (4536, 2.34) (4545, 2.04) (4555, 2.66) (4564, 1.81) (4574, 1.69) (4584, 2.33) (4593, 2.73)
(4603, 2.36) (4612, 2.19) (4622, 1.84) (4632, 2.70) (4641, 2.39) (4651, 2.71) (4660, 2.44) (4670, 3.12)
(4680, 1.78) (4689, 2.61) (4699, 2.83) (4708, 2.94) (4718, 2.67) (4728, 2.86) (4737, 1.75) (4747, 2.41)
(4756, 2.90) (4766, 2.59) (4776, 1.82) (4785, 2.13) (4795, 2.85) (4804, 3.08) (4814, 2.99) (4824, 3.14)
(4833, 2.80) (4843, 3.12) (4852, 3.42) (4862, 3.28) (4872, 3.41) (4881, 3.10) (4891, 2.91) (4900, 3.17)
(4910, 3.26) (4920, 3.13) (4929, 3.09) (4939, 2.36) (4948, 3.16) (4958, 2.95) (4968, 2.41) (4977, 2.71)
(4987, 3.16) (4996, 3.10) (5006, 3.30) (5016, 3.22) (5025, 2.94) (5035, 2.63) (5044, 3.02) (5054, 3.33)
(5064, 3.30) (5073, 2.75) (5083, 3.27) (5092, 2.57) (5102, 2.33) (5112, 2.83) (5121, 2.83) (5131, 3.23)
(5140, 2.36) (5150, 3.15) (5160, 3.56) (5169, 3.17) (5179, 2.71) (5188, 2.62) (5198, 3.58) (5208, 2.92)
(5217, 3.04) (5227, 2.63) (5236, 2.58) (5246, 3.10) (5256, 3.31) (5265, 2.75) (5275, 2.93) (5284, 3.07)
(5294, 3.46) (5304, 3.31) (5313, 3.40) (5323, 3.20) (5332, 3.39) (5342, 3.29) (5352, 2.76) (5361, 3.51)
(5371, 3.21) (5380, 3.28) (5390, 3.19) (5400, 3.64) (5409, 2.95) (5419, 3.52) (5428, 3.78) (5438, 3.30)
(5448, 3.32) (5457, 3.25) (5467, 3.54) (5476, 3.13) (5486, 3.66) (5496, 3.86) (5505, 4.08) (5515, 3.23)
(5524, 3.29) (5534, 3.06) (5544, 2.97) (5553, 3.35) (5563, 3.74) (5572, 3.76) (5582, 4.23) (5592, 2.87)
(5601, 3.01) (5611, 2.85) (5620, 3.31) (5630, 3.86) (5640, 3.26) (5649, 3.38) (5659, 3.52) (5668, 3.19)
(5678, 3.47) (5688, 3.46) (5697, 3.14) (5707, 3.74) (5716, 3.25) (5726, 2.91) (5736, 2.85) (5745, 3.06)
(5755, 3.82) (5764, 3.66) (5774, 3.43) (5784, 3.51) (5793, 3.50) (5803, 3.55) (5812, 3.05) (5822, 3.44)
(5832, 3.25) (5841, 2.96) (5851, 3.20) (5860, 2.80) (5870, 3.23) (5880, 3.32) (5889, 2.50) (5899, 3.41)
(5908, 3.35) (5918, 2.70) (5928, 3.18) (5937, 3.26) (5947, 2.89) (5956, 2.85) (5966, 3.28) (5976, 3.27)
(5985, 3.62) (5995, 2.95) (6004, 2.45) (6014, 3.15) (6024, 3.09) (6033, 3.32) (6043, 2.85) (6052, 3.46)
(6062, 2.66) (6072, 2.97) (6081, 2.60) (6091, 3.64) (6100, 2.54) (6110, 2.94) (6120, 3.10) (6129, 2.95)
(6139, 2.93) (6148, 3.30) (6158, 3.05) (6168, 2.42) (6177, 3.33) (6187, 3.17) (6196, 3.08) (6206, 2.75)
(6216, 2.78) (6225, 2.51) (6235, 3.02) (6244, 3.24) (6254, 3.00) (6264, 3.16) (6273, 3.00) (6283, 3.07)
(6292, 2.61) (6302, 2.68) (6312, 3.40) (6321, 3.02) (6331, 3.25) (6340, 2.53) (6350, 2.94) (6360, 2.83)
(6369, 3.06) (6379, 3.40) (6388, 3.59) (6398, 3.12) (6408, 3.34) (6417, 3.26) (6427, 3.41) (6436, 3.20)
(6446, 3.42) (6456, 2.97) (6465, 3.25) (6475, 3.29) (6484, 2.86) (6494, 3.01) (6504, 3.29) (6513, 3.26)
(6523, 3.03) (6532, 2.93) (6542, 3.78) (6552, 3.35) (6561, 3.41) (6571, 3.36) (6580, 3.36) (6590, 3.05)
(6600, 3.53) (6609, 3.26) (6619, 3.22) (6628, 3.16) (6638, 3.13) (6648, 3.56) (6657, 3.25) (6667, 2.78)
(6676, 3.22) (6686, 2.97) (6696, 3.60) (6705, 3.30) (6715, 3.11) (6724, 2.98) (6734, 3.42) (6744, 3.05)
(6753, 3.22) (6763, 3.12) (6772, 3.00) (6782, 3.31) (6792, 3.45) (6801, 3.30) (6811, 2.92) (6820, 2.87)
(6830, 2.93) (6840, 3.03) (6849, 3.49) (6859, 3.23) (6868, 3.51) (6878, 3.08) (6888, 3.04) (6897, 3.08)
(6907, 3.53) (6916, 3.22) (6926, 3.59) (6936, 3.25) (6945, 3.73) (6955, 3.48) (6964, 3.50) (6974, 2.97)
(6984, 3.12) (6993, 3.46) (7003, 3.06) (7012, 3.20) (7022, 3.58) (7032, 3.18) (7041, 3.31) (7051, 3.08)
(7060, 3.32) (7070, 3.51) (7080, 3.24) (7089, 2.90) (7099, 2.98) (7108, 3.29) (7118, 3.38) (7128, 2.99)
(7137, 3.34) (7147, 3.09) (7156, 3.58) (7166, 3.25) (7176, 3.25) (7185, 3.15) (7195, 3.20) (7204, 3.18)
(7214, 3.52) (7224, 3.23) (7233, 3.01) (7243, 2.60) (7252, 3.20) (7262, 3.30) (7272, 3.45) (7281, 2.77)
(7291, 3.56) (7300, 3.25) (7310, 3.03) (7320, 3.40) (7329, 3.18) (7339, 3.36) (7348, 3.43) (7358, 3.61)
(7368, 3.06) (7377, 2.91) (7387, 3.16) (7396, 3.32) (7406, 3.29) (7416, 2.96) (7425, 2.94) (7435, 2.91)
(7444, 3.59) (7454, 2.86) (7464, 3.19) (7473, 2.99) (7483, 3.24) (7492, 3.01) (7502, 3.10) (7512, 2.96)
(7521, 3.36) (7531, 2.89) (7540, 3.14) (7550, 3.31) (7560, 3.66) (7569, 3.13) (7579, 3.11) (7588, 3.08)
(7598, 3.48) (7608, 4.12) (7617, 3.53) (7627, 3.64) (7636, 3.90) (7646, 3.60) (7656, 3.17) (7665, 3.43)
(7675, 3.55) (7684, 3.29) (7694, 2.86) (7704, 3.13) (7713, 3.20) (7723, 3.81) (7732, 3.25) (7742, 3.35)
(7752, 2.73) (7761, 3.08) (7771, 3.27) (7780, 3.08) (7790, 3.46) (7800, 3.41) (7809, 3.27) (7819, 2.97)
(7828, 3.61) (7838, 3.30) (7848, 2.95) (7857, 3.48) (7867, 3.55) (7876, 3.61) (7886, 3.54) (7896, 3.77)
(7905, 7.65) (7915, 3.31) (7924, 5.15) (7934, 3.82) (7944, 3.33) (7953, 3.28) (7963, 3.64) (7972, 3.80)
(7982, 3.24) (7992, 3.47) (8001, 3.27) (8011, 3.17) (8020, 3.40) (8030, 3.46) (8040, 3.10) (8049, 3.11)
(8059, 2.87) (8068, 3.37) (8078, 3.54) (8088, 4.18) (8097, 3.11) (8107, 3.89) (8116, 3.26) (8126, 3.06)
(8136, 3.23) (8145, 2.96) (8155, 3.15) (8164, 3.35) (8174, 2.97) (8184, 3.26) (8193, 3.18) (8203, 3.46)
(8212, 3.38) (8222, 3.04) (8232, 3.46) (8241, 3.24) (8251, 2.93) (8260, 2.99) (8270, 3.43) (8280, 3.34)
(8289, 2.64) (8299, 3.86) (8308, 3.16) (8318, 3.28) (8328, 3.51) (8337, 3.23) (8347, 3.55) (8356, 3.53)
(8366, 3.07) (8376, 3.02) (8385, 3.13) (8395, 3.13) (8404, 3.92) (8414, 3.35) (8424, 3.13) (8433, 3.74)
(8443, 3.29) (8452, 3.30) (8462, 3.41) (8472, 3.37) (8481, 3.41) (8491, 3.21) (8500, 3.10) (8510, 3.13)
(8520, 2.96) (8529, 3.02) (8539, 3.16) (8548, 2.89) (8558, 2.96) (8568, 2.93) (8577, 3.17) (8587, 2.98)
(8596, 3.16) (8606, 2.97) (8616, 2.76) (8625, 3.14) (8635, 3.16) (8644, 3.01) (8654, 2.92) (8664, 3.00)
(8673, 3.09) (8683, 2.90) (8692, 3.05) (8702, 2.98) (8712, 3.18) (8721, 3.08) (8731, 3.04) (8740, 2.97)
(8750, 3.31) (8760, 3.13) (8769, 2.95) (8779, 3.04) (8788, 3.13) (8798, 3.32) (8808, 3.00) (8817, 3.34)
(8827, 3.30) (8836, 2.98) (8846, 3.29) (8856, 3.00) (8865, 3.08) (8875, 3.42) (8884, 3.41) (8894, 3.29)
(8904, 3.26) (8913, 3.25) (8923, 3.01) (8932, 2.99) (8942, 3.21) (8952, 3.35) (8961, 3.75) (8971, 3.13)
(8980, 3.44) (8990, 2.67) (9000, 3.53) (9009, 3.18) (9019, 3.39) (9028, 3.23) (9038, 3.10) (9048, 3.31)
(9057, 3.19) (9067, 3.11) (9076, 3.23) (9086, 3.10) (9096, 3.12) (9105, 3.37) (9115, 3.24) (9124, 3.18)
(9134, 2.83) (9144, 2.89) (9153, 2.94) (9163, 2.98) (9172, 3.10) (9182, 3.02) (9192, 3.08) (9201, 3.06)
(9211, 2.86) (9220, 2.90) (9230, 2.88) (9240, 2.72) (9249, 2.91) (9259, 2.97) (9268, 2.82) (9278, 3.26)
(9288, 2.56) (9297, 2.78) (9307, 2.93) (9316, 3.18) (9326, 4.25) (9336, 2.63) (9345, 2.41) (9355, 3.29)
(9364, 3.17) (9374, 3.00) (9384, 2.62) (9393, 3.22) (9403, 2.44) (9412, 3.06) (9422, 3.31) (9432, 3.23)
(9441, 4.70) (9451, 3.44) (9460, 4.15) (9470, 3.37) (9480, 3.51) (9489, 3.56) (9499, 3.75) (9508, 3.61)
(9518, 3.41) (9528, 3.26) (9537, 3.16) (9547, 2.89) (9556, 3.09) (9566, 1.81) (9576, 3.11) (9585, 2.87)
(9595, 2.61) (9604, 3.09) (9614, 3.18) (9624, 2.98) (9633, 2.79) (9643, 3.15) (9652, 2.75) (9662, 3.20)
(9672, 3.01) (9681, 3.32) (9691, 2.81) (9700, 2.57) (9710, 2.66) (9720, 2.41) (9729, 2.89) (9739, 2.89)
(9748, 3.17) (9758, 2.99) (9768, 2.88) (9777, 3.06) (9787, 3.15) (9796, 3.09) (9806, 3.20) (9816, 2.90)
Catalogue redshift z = 0.20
